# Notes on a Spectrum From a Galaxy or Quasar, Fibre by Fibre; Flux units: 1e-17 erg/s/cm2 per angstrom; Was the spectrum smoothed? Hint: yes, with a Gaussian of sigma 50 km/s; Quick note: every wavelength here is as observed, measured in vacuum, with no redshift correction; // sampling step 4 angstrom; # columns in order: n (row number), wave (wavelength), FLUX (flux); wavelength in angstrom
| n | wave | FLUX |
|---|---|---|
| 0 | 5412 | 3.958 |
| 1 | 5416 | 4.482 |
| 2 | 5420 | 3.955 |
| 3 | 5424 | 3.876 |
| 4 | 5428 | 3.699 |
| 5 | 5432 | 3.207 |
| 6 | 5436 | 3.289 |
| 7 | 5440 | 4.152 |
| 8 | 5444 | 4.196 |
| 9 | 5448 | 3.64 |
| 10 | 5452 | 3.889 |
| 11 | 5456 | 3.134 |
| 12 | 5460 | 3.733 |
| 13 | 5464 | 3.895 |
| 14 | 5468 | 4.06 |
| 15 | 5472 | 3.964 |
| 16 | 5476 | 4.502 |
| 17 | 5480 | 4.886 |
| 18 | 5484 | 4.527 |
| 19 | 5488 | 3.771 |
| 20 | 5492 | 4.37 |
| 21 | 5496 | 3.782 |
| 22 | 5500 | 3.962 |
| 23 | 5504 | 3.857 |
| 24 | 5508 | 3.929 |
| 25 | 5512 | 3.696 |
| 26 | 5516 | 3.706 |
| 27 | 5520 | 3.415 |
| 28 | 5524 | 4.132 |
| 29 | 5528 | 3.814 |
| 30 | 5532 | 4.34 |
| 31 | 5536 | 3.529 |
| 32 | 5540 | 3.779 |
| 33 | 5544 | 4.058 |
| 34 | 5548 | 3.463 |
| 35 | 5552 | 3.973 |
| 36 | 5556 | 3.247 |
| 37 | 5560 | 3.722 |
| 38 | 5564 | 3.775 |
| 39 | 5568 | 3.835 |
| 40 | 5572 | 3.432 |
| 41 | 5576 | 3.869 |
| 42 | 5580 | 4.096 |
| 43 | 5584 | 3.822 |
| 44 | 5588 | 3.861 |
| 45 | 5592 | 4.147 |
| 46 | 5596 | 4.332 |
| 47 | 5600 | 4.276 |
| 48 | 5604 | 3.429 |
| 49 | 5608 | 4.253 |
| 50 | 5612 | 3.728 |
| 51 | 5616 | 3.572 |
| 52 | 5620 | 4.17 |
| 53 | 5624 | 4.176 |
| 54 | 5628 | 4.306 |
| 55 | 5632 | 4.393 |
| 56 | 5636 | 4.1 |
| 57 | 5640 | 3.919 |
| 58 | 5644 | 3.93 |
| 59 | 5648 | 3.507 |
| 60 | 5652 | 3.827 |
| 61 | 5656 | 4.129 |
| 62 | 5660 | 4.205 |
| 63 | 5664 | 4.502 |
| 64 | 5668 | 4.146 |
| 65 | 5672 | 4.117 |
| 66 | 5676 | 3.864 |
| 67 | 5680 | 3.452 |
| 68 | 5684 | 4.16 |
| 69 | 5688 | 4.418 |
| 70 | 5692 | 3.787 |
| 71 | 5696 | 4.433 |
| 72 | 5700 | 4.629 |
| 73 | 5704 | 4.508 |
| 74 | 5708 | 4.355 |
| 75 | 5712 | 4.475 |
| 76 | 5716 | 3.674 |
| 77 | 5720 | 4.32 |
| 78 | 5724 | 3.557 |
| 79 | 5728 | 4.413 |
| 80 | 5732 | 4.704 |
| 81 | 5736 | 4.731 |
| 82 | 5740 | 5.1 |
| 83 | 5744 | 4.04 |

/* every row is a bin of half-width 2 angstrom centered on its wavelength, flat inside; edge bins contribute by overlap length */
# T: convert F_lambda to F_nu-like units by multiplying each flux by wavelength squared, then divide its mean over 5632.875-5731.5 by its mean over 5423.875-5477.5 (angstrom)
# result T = 1.18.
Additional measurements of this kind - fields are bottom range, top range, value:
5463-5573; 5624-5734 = 1.12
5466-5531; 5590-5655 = 1.04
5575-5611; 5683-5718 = 1.11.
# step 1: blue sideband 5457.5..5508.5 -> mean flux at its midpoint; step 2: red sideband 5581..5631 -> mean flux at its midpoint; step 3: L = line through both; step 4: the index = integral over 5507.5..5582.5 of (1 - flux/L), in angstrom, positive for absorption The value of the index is 5.1 angstrom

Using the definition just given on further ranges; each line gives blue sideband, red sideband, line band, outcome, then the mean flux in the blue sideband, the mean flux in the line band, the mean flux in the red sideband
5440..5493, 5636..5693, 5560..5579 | 1.30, 4.04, 3.75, 4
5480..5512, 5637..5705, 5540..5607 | 3.84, 4.06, 3.84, 4.08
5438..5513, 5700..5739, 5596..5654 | 3.12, 4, 3.98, 4.34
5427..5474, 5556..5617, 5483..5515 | -1.51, 3.74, 3.96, 3.86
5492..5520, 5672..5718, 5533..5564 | 1.56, 3.83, 3.71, 4.16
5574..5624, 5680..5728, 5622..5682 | 0.60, 3.97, 4.04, 4.19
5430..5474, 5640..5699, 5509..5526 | 0.37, 3.74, 3.75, 4.04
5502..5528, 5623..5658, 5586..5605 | -0.47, 3.79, 4.04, 4.03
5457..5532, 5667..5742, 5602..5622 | 1.51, 4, 3.83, 4.26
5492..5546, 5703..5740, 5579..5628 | 0.78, 3.87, 4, 4.34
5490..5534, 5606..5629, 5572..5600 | -0.06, 3.91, 4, 4.02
